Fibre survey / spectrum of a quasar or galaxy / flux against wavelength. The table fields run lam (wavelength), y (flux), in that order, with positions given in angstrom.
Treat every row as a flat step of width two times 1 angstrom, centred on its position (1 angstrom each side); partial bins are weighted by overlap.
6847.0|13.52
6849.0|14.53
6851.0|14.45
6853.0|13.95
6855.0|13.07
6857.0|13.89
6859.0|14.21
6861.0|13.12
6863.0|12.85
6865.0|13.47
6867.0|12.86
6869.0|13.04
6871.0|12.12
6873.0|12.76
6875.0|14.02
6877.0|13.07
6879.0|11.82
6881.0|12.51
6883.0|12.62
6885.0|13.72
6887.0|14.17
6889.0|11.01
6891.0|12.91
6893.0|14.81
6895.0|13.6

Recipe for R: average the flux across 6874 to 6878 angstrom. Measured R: 13.5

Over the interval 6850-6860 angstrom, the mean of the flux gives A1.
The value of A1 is 13.9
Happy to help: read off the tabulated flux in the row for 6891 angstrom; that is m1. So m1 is 12.91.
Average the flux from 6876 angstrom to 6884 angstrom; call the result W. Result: 12.5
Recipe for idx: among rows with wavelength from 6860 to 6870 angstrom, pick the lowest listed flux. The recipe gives 12.85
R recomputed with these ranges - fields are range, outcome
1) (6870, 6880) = 12.8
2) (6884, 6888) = 13.9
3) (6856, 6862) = 13.7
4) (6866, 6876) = 13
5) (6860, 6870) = 13.1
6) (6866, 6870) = 12.9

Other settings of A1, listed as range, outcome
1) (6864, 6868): 13.2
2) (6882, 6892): 12.9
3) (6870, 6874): 12.4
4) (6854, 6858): 13.5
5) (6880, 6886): 13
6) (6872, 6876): 13.4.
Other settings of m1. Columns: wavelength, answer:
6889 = 11.01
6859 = 14.21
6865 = 13.47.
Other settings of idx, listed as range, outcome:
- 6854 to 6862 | 13.07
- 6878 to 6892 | 11.01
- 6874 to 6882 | 11.82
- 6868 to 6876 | 12.12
